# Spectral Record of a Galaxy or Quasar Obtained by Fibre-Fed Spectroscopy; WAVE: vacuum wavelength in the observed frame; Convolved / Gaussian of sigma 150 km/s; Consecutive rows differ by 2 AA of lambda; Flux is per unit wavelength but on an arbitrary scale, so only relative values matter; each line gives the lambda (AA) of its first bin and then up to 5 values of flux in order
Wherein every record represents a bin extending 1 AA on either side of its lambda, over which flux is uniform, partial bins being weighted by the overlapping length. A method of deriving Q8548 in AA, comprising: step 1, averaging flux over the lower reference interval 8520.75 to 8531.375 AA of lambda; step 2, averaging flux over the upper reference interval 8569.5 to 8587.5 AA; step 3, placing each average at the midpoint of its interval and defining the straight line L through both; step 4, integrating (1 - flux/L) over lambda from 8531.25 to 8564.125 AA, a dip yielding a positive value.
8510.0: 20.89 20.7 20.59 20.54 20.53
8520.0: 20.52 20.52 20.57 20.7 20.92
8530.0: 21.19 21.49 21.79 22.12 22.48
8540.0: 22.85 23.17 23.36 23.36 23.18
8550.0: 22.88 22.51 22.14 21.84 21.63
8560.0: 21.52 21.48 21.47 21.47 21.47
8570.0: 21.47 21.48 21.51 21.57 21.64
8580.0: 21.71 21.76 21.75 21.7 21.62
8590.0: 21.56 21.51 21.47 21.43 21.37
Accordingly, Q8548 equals -1.87 AA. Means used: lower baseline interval 20.8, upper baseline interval 21.6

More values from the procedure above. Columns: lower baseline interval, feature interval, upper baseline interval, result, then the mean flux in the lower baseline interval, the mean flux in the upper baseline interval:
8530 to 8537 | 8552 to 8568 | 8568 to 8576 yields -0.10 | 21.7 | 21.5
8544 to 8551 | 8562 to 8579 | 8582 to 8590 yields 0.59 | 23.2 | 21.7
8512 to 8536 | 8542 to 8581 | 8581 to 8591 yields -1.19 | 20.9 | 21.7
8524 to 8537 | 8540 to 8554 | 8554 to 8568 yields -1.00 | 21.3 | 21.6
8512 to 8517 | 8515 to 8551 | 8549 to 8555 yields -0.39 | 20.6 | 22.5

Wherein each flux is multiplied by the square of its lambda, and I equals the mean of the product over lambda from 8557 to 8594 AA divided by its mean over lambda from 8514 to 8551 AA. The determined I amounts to 1.00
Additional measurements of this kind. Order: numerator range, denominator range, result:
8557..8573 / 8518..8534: 1.04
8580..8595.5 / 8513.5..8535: 1.05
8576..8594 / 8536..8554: 0.95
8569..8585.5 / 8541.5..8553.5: 0.94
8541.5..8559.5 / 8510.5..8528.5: 1.11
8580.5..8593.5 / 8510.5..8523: 1.07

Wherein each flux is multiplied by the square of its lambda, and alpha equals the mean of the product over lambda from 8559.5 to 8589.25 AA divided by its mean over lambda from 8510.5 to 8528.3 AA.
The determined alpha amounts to 1.06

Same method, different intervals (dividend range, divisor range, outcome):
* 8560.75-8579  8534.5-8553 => 0.95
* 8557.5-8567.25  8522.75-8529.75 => 1.04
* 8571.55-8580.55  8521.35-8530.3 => 1.05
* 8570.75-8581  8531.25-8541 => 0.98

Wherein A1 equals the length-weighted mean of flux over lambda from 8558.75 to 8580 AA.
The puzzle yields 21.5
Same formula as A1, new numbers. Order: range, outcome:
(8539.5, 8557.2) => 22.8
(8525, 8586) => 21.9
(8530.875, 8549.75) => 22.6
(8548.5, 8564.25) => 22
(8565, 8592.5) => 21.6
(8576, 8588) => 21.7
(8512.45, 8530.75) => 20.7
